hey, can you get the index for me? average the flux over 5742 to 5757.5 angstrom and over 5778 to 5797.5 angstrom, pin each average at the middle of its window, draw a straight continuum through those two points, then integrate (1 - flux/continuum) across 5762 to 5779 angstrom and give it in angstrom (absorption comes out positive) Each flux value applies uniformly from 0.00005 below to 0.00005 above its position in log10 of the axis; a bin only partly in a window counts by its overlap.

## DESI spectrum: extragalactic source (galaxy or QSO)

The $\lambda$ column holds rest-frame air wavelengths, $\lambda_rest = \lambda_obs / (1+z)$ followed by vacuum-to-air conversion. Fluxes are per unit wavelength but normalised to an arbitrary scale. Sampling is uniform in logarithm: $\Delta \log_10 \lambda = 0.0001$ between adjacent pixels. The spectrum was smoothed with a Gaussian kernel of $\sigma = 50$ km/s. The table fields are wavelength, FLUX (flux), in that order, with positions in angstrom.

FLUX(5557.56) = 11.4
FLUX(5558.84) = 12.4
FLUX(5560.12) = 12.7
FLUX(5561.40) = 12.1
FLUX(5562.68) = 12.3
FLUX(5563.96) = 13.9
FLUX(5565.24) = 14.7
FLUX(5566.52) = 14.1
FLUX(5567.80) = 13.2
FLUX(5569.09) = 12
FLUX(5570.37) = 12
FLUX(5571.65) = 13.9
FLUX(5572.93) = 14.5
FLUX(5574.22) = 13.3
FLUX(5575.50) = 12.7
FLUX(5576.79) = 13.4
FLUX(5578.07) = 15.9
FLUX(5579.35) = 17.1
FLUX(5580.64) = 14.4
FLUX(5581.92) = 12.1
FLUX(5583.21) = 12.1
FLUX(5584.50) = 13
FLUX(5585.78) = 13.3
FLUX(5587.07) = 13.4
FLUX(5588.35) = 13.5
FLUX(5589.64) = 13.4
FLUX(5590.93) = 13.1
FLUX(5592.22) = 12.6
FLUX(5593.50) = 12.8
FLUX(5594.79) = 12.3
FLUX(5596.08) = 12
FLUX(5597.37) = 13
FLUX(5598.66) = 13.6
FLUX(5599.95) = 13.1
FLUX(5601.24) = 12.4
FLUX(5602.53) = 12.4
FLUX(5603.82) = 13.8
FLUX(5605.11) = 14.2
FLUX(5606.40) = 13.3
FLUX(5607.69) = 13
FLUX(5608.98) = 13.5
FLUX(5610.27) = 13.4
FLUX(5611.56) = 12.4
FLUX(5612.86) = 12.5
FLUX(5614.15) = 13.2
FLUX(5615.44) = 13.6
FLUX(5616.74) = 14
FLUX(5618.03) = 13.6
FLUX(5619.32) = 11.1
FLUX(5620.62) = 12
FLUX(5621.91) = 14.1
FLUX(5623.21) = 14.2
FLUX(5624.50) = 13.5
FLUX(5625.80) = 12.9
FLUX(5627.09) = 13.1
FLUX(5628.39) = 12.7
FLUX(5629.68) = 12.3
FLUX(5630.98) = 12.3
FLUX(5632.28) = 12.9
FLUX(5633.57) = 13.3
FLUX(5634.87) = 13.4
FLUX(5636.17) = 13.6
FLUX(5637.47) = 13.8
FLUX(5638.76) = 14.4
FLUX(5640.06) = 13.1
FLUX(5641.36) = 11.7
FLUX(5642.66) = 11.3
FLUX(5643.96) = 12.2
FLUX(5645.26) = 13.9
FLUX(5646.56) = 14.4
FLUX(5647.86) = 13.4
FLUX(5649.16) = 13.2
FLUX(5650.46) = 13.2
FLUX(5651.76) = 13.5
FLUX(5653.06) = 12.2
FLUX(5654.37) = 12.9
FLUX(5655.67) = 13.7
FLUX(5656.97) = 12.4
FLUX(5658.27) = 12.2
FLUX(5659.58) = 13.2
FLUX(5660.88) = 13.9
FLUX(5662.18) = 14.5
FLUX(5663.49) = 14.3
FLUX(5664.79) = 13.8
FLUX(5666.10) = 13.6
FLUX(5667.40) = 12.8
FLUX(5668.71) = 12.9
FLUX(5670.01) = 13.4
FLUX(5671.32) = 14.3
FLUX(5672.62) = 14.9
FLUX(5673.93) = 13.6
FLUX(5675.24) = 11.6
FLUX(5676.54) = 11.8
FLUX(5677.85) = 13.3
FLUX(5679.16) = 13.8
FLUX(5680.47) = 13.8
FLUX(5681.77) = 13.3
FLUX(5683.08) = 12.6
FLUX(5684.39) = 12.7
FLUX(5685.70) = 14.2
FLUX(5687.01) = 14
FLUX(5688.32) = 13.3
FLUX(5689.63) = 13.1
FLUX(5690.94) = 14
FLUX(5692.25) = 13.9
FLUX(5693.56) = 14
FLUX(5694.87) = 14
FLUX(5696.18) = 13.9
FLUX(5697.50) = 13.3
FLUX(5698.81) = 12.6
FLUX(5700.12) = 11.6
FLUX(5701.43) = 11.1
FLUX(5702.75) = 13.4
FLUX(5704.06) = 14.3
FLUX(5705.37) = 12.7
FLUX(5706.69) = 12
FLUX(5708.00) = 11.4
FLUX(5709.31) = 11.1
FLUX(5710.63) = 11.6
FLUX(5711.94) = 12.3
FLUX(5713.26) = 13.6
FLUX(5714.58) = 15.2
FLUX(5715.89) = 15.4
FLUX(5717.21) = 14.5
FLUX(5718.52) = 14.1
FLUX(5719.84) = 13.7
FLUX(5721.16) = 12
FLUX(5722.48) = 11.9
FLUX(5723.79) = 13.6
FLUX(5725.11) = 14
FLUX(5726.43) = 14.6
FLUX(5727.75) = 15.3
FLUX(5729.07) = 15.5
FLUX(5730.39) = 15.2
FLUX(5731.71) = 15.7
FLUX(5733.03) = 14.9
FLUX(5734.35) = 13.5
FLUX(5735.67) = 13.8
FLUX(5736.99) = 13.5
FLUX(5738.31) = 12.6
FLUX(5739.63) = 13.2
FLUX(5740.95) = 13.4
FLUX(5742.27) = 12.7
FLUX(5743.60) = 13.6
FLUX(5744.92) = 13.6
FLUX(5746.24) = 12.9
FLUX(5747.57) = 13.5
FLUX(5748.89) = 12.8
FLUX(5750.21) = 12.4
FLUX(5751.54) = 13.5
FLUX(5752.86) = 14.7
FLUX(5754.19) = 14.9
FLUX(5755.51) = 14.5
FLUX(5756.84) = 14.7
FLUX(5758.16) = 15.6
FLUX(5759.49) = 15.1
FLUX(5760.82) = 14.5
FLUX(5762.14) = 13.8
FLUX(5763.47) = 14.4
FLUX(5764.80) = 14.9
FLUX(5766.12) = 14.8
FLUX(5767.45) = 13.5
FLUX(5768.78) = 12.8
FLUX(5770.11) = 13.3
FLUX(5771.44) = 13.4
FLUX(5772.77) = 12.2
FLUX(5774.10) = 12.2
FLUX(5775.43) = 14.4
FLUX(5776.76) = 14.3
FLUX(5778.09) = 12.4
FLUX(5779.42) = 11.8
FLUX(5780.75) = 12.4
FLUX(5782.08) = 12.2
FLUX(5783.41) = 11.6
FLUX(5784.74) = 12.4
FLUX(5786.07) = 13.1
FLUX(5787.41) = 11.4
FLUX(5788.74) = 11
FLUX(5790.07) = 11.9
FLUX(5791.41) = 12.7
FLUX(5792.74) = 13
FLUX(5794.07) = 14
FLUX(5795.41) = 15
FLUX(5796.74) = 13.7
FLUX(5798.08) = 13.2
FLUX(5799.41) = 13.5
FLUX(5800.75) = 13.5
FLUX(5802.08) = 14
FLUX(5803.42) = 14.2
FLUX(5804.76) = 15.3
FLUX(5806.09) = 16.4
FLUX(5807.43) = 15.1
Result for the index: -0.6 angstrom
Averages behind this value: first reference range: 13.7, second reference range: 12.6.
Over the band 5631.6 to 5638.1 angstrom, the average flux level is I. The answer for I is 13.4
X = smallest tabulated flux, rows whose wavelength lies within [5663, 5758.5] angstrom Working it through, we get 11.1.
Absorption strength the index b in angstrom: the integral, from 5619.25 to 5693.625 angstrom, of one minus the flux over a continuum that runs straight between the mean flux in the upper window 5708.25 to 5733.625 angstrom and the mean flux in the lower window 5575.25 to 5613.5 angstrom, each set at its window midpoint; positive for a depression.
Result 1.7 angstrom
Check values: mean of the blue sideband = 13.3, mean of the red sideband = 13.9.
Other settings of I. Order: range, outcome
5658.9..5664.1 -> 13.9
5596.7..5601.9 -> 13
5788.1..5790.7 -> 11.5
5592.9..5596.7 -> 12.4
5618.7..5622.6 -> 12.4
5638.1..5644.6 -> 12.6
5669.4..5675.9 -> 13.6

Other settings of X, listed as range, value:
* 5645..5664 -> 12.2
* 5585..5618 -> 12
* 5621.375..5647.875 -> 11.3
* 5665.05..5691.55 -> 11.6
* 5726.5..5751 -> 12.4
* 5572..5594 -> 12.1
